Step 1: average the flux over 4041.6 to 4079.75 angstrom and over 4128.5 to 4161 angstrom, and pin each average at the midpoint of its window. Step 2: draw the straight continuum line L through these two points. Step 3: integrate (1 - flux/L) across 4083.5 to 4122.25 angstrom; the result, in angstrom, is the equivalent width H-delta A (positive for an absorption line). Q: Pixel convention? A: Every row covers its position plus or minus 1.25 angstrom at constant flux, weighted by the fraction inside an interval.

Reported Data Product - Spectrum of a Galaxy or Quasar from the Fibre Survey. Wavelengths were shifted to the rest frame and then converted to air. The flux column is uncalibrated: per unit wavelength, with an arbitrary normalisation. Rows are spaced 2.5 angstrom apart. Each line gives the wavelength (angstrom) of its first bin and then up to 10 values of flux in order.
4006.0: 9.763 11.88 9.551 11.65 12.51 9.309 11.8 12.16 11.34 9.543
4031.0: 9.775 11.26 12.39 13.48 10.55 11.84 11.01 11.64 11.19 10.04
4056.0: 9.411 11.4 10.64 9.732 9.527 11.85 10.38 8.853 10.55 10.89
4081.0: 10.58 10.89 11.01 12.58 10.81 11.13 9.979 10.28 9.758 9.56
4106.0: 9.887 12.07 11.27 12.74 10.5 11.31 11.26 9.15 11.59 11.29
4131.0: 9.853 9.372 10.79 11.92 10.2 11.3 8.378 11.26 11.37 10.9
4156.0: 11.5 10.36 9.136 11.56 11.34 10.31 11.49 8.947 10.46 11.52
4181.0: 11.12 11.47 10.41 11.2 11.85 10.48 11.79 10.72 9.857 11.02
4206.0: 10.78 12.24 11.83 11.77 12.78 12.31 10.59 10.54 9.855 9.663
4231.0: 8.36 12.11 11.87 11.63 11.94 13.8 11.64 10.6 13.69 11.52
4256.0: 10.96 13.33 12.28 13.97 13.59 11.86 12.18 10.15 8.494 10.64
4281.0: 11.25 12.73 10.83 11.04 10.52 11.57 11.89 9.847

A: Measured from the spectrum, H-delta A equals -1.3 angstrom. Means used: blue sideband 10.6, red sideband 10.6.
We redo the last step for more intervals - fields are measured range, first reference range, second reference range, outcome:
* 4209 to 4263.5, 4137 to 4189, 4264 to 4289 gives -2.4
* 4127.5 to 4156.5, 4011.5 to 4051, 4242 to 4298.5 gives 2.1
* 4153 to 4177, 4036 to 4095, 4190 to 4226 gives 1.2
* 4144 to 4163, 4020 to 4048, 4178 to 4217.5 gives 1.4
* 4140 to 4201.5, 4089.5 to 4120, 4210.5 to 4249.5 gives 1.7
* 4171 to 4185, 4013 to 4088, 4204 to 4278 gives 0.7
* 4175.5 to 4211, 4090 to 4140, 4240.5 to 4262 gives 1.4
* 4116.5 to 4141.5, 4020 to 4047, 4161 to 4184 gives 0.7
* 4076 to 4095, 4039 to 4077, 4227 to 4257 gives -0.6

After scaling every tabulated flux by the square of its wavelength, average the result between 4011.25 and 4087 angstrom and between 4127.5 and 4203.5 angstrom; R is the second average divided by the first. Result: 1.04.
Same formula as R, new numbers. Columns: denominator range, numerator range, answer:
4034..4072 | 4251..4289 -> 1.18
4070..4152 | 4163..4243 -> 1.08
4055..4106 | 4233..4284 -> 1.24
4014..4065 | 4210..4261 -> 1.15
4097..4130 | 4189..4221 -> 1.10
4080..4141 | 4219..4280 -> 1.14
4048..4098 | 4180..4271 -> 1.17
